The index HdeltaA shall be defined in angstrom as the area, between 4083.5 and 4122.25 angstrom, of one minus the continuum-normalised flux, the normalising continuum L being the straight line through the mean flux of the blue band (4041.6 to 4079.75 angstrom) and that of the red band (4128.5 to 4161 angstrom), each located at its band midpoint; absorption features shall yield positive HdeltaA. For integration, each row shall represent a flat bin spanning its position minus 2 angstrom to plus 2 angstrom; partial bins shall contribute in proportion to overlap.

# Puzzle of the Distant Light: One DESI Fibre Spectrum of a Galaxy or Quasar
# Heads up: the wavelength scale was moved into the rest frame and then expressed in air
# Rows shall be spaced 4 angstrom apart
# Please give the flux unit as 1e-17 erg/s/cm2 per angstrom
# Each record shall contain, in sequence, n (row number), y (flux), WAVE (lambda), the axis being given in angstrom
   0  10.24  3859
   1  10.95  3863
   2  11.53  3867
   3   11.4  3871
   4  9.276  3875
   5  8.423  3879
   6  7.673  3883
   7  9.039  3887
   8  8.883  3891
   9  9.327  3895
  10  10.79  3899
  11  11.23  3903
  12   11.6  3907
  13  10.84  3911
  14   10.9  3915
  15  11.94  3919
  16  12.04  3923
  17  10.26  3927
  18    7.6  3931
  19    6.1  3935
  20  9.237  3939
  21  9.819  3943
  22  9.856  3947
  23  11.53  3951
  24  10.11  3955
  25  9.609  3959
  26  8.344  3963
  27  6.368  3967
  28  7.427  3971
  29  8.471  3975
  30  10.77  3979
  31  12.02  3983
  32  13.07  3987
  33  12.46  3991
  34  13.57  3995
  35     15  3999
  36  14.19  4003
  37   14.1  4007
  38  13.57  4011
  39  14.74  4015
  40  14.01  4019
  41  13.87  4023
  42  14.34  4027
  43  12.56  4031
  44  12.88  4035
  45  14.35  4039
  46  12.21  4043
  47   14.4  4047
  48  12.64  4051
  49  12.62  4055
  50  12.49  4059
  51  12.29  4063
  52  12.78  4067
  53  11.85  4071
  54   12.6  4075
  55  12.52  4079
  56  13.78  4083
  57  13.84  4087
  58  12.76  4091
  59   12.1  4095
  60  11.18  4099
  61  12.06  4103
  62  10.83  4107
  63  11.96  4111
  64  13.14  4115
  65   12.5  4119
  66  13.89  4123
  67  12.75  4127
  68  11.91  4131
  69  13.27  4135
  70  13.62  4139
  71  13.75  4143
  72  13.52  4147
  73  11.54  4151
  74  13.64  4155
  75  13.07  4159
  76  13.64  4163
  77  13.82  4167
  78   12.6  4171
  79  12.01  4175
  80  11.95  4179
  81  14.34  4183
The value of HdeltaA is 1.4 angstrom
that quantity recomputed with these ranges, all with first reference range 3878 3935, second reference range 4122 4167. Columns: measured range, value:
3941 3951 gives 0.28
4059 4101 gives -0.98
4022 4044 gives -3.32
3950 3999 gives 1.79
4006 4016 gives -2.41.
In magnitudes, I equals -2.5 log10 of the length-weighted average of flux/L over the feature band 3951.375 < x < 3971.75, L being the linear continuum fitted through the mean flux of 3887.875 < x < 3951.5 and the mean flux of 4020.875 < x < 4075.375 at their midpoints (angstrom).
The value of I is 0.26 mag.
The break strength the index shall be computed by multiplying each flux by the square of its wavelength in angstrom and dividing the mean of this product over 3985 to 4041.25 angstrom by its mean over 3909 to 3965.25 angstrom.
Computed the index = 1.45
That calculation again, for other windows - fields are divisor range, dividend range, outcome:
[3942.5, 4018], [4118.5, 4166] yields 1.25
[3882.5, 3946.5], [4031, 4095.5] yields 1.41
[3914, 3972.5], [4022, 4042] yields 1.50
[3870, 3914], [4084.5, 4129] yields 1.41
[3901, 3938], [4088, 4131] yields 1.32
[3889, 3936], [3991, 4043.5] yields 1.42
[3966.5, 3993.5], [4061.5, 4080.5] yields 1.25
